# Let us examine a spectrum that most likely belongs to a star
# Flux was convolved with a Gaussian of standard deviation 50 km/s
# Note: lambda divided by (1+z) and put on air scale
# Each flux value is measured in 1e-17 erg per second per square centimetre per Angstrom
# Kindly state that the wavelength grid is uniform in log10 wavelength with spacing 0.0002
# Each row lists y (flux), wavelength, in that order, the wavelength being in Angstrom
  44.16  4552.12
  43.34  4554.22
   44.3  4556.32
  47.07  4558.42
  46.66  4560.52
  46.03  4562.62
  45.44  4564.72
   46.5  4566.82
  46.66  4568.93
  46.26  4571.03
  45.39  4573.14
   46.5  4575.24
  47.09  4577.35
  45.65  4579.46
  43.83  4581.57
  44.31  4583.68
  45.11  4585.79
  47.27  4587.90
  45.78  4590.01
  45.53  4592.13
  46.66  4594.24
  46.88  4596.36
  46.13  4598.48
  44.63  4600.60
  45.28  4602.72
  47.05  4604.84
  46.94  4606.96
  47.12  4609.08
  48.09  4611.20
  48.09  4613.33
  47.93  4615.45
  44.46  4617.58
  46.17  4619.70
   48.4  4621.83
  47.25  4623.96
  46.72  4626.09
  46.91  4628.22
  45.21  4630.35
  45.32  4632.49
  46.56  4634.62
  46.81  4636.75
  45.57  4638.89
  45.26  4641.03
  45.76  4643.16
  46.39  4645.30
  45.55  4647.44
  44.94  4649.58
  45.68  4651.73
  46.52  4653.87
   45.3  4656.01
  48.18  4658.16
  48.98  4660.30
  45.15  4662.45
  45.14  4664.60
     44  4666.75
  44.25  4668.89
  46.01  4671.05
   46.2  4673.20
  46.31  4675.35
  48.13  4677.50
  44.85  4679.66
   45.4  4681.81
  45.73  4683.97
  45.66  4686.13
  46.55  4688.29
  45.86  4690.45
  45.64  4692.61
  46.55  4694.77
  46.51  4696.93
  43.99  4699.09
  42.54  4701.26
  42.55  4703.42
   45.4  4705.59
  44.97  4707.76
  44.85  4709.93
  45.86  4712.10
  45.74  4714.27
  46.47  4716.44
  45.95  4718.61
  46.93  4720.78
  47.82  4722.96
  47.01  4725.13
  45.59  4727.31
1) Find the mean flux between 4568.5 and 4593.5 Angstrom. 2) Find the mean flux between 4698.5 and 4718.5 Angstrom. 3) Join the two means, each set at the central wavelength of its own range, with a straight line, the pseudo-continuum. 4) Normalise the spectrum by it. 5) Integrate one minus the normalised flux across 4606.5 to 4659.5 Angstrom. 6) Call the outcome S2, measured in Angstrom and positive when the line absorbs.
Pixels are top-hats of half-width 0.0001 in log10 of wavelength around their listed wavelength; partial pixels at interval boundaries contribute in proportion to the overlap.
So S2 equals -1.26 Angstrom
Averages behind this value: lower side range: 45.8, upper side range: 44.8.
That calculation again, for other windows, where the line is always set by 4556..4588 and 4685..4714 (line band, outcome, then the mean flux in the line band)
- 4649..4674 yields -0.3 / 45.9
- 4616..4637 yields -0.4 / 46.4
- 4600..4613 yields -0.3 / 46.7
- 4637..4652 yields -0.1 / 45.6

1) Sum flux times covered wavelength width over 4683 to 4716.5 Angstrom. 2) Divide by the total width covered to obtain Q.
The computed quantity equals 45.3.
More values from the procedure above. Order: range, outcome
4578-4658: 46.2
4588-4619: 46.5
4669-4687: 45.9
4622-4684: 46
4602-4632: 46.8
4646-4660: 46.2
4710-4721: 46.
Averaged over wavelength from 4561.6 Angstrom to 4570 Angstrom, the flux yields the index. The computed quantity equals 46.2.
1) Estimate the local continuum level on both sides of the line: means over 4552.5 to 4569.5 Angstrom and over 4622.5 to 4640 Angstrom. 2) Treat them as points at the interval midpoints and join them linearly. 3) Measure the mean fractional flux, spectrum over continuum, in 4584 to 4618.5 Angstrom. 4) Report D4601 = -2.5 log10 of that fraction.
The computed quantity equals -0.01 mag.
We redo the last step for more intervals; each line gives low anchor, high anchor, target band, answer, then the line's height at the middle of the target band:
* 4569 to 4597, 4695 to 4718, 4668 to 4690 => -0.02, 45.2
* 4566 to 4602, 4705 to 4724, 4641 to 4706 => 0.01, 46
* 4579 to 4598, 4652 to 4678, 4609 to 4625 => -0.03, 45.9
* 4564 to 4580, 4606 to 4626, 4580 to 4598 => 0.02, 46.6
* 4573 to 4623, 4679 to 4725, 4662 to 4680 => 0.00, 45.8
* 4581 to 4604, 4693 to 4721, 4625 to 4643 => -0.01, 45.5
